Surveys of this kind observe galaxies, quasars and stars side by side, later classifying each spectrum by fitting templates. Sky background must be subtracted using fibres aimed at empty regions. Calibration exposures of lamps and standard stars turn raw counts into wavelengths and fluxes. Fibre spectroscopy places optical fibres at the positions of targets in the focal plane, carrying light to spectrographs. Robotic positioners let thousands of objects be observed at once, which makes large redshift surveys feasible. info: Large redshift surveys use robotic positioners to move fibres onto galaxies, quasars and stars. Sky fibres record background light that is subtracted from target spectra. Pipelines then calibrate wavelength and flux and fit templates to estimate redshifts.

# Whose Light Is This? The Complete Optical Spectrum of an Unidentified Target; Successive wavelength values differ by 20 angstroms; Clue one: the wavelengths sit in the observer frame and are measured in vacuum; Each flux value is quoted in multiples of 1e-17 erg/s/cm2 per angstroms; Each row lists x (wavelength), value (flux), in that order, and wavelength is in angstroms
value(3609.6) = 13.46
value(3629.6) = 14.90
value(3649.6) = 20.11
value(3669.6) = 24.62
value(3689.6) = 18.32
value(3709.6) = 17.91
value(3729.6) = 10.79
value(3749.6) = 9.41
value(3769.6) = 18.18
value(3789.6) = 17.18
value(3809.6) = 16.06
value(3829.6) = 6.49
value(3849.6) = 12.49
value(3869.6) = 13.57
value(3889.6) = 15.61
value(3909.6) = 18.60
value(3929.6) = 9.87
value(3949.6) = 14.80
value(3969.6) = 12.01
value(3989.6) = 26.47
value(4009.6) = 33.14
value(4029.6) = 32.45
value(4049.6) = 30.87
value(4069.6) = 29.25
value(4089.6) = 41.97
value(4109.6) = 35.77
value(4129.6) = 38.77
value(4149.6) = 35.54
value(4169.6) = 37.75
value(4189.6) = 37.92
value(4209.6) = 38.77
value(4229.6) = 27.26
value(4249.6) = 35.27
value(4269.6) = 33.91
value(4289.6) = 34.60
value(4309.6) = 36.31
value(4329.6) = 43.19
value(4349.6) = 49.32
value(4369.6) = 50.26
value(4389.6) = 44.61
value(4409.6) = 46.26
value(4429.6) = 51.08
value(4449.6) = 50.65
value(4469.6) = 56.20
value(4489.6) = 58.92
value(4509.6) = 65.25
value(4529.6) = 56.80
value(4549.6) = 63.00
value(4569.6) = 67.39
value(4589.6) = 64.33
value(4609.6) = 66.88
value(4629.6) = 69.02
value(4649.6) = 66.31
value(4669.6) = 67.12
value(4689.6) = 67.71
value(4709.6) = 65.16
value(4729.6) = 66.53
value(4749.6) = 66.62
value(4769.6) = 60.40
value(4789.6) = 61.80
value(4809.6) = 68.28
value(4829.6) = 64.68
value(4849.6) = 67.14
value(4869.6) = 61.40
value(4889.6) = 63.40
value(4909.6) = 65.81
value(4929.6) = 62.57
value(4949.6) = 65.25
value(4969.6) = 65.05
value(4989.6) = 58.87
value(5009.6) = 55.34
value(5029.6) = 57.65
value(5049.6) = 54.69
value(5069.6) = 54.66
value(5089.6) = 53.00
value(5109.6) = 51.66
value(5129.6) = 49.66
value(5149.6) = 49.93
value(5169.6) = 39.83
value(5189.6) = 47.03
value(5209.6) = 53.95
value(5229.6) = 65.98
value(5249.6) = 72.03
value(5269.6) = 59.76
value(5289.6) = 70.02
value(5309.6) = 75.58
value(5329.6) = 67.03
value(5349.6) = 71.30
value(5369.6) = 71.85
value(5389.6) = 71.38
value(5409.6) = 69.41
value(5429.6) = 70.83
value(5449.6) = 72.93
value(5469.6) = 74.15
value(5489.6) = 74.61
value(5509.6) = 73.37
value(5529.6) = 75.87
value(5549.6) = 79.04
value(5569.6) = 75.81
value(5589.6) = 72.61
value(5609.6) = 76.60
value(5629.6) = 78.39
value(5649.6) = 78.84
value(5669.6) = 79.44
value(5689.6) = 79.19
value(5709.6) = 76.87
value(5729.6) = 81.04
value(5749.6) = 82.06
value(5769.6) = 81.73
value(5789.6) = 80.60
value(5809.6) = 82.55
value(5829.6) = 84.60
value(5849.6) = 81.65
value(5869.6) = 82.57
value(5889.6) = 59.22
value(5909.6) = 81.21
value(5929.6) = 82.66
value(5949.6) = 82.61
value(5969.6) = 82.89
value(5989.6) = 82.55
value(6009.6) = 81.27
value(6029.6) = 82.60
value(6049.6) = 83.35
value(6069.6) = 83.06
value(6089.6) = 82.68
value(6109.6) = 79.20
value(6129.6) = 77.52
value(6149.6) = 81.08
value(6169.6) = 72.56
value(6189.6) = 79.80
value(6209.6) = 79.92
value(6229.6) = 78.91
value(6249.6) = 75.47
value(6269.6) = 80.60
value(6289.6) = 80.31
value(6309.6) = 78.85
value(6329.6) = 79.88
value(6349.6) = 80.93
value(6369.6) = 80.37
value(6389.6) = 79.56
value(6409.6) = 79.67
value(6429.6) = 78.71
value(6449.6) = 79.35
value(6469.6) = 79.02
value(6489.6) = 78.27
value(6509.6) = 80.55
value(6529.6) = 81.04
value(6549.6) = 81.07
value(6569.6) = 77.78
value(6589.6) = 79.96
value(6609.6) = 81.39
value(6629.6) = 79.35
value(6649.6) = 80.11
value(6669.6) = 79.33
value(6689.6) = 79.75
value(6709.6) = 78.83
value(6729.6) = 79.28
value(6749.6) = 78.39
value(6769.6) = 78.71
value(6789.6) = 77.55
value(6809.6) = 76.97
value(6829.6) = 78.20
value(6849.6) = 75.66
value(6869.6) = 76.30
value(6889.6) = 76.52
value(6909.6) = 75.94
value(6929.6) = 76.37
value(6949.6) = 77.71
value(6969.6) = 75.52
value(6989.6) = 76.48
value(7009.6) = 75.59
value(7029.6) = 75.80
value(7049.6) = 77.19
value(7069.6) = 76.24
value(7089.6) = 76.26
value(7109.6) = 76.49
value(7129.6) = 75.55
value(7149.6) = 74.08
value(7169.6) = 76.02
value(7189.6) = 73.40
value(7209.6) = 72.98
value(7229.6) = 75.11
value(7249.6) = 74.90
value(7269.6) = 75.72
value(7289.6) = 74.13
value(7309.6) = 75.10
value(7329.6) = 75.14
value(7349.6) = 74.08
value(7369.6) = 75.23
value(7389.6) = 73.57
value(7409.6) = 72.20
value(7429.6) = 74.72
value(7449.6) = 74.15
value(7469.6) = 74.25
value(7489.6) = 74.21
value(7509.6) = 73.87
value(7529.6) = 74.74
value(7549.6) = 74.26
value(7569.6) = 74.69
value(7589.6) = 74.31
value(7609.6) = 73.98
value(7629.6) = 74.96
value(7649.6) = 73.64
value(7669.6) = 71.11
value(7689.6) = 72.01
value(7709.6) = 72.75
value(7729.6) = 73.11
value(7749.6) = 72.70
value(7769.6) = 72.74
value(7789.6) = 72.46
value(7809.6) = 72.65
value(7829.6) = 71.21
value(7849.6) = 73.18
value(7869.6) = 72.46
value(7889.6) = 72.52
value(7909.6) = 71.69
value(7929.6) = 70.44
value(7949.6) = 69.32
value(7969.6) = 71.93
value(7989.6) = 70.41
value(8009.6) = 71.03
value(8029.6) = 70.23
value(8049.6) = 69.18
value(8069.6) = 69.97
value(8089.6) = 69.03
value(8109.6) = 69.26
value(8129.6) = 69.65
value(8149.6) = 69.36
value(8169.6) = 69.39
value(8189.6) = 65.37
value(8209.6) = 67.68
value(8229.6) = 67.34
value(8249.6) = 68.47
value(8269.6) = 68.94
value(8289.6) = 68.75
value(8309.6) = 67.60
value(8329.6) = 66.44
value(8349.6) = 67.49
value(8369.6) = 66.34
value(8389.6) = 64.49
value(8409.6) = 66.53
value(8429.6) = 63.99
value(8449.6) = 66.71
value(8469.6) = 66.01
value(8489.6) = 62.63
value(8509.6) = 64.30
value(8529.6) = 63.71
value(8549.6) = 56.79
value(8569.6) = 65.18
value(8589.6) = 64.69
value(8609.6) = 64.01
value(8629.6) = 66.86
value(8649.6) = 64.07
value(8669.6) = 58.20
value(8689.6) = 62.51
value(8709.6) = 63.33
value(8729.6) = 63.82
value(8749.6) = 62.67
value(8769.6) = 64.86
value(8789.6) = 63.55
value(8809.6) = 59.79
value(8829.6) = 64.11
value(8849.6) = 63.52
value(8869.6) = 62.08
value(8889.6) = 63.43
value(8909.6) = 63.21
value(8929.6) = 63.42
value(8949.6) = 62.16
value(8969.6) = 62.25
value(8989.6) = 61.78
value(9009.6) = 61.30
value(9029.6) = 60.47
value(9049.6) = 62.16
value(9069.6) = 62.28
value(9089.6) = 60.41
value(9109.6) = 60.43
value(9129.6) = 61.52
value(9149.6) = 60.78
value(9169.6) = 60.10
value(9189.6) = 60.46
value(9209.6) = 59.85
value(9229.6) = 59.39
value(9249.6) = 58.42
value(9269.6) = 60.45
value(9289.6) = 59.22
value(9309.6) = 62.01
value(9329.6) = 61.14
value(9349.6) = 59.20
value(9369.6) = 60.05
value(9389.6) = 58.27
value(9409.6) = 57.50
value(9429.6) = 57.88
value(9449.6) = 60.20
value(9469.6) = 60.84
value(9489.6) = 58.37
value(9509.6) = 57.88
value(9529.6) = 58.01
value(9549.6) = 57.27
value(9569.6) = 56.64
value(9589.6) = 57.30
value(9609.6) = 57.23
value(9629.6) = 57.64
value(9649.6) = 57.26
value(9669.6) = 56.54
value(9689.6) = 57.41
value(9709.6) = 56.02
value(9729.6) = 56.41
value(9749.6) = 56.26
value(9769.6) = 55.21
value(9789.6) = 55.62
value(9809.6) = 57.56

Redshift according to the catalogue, 0.000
